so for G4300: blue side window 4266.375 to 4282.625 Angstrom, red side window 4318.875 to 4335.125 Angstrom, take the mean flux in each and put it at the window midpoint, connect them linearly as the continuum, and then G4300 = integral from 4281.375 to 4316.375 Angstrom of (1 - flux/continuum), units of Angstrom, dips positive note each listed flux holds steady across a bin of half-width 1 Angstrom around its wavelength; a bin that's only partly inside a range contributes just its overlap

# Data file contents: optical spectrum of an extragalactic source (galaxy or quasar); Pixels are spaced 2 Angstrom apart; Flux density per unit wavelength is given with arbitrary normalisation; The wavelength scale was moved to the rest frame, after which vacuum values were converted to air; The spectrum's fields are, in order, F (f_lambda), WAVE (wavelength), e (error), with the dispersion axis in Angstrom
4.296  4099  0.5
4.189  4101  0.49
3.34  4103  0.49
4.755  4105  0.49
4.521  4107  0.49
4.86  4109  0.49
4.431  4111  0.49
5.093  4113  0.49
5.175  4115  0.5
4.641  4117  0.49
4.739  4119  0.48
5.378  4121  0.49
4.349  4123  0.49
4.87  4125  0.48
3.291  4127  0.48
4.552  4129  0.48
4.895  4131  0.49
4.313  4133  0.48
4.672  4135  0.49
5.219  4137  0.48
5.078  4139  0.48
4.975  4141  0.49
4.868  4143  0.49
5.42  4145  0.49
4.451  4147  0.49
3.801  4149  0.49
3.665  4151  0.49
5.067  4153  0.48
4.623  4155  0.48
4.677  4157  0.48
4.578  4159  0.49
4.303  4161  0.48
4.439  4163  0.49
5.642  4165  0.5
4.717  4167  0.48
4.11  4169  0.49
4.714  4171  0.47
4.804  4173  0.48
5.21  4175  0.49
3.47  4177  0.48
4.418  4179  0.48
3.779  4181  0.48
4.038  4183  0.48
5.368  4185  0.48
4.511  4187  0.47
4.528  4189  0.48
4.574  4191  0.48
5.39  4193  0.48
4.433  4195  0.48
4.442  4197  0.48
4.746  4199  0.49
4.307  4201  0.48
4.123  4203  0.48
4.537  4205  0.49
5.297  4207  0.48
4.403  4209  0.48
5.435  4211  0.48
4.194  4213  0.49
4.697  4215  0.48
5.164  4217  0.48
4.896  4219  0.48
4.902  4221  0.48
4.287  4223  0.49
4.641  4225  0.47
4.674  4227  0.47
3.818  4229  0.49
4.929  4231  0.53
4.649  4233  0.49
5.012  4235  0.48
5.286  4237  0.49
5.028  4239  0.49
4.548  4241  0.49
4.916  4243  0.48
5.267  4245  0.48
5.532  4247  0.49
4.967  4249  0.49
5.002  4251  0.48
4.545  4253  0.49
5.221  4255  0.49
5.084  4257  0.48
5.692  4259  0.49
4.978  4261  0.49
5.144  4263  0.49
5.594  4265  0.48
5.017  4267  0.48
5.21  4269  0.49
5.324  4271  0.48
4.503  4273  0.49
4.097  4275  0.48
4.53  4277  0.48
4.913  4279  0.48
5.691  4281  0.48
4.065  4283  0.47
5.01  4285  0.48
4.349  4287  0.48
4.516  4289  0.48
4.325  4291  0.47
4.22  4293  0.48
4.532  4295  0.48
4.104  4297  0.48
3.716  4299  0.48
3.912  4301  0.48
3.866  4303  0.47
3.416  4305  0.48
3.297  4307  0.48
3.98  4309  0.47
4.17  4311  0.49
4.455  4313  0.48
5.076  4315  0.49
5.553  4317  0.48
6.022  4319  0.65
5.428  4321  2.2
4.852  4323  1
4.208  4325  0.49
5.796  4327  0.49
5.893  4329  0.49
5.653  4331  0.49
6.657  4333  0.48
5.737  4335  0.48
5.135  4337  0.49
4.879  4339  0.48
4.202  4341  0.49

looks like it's 6.51 Angstrom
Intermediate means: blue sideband 4.88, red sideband 5.55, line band 4.22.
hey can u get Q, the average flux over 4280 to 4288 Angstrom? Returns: 4.78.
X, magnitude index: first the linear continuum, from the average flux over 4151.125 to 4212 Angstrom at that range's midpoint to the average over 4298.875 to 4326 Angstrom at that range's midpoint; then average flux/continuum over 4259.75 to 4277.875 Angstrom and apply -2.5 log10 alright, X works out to -0.10 mag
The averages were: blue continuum 4.61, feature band 4.95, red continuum 4.45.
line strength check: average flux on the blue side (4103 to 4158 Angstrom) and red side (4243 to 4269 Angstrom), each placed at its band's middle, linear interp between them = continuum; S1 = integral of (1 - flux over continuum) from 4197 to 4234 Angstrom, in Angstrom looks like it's 2.6 Angstrom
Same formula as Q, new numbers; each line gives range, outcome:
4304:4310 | 3.56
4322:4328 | 4.95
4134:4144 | 4.96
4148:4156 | 4.29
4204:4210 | 4.75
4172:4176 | 5.01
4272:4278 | 4.38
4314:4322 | 5.52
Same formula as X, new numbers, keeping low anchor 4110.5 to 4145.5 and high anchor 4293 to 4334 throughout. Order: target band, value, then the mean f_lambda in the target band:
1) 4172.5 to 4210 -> 0.05 mag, 4.54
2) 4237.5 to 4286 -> -0.06 mag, 5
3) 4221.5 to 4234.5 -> 0.05 mag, 4.53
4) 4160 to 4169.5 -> 0.02 mag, 4.67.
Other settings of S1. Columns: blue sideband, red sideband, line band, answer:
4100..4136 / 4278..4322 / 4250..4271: -3.1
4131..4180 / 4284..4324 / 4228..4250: -1.8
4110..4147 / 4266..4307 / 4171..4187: 0.7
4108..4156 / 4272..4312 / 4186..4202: -0.3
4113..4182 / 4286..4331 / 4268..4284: -0.8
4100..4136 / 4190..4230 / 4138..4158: -0.3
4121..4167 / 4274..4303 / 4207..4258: -4.0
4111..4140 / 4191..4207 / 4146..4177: 0.8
